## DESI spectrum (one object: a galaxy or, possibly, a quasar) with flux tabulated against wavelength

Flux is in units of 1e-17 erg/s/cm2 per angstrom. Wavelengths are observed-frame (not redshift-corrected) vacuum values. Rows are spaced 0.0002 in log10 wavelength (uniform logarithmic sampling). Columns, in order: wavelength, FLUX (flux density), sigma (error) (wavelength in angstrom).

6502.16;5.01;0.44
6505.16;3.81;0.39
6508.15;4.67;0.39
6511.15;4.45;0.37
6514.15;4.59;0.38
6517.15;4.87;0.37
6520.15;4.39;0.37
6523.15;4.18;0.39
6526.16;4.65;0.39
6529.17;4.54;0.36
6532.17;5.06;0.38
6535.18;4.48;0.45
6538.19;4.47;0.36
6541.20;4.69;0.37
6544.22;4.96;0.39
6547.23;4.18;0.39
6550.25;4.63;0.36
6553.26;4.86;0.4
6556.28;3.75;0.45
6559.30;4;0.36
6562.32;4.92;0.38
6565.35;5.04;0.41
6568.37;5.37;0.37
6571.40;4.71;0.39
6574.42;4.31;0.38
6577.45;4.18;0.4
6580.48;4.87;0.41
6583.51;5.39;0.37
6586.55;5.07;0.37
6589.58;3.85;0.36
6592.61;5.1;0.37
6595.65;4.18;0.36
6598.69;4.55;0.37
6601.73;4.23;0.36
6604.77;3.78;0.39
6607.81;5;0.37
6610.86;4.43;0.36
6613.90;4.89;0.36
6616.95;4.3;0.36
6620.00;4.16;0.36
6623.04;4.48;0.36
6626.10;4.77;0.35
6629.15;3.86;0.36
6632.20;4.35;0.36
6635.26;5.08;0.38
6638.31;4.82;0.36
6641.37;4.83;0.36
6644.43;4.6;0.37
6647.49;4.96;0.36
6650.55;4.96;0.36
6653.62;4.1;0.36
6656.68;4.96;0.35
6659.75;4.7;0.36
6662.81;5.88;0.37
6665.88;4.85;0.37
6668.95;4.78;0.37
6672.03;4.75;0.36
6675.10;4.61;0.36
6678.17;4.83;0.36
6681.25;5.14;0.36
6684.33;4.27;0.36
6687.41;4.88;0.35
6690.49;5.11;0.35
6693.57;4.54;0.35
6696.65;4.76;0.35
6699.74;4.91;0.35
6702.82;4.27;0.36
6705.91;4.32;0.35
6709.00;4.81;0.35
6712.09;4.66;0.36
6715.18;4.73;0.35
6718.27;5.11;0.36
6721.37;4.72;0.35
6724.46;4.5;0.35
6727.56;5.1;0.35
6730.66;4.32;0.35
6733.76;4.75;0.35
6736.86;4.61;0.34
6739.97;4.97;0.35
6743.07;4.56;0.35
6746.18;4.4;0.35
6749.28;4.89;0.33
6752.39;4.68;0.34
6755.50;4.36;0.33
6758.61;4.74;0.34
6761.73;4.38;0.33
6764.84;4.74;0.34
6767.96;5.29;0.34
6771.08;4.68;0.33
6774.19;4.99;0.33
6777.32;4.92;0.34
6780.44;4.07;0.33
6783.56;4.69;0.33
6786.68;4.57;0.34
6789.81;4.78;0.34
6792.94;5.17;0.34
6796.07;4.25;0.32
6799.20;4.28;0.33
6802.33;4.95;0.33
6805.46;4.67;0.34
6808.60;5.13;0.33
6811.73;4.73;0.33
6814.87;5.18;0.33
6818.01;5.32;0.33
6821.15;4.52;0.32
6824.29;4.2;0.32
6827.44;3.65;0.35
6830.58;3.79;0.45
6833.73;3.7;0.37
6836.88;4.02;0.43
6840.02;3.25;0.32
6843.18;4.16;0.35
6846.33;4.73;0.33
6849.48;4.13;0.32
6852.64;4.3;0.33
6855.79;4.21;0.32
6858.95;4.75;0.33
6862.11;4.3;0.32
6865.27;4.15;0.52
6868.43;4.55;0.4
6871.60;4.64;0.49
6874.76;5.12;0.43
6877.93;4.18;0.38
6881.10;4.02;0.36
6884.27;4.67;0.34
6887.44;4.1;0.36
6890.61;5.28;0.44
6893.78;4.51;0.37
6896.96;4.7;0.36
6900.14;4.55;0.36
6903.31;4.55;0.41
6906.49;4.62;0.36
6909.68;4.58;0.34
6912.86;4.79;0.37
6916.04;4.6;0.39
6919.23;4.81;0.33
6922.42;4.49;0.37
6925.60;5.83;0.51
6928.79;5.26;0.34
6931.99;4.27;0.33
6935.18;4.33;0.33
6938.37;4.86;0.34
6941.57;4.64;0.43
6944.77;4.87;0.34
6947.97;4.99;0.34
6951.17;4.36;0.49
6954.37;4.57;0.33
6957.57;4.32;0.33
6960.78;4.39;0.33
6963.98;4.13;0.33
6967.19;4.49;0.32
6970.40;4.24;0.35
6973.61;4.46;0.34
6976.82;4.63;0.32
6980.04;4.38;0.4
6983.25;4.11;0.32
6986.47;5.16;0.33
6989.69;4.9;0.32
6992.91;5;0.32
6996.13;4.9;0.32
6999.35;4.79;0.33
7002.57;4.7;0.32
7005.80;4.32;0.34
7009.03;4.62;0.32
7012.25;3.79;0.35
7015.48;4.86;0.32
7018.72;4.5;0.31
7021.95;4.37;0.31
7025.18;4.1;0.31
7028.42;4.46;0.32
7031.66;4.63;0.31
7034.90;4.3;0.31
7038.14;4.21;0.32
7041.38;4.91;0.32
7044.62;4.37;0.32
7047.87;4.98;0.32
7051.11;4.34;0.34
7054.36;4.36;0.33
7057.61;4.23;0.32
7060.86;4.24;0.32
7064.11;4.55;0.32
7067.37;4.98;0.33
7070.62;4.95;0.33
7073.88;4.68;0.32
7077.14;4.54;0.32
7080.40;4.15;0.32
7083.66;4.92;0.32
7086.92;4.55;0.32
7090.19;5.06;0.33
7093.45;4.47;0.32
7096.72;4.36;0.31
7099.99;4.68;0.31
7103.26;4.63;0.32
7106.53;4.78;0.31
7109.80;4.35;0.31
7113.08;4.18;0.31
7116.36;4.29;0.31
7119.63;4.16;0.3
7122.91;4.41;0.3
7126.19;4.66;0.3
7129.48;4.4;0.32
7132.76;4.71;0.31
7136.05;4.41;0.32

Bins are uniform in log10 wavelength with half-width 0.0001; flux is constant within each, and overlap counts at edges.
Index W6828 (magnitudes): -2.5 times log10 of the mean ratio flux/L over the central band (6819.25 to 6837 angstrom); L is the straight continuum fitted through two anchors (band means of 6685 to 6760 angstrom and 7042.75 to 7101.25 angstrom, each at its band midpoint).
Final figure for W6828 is 0.17 mag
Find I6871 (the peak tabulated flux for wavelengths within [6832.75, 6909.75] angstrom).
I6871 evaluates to 5.28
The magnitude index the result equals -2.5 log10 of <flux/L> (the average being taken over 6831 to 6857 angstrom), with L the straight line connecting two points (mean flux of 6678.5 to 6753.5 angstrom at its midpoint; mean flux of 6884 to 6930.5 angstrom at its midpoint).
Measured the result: 0.17 mag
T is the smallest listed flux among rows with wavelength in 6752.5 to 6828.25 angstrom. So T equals 3.65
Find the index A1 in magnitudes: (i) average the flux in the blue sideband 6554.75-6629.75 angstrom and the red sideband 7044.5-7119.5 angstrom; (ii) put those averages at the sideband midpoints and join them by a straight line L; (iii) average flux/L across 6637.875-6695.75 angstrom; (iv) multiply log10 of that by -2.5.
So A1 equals -0.07 mag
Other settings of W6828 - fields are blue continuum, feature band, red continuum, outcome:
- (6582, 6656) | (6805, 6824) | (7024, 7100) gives -0.08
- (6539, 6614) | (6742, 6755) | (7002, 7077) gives -0.01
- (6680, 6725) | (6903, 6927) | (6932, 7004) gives -0.04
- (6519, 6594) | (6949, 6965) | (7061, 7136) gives 0.05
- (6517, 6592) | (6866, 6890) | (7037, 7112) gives 0.02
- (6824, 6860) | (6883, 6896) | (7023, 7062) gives -0.12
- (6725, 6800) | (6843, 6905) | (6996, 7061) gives 0.02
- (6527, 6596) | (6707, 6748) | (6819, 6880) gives -0.07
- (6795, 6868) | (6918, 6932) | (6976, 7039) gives -0.13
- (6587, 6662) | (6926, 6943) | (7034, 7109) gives -0.04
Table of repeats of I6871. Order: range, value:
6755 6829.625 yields 5.32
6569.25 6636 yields 5.39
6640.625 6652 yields 4.96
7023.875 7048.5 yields 4.98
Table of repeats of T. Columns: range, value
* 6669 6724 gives 4.27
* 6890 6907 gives 4.51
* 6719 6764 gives 4.32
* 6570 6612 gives 3.78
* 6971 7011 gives 4.11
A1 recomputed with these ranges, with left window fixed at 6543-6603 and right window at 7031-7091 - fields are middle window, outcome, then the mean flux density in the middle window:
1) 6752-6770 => -0.02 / 4.7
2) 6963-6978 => 0.04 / 4.39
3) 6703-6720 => -0.02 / 4.69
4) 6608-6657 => 0.00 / 4.6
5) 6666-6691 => -0.04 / 4.79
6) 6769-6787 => -0.02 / 4.68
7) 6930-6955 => -0.01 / 4.62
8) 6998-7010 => -0.01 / 4.6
